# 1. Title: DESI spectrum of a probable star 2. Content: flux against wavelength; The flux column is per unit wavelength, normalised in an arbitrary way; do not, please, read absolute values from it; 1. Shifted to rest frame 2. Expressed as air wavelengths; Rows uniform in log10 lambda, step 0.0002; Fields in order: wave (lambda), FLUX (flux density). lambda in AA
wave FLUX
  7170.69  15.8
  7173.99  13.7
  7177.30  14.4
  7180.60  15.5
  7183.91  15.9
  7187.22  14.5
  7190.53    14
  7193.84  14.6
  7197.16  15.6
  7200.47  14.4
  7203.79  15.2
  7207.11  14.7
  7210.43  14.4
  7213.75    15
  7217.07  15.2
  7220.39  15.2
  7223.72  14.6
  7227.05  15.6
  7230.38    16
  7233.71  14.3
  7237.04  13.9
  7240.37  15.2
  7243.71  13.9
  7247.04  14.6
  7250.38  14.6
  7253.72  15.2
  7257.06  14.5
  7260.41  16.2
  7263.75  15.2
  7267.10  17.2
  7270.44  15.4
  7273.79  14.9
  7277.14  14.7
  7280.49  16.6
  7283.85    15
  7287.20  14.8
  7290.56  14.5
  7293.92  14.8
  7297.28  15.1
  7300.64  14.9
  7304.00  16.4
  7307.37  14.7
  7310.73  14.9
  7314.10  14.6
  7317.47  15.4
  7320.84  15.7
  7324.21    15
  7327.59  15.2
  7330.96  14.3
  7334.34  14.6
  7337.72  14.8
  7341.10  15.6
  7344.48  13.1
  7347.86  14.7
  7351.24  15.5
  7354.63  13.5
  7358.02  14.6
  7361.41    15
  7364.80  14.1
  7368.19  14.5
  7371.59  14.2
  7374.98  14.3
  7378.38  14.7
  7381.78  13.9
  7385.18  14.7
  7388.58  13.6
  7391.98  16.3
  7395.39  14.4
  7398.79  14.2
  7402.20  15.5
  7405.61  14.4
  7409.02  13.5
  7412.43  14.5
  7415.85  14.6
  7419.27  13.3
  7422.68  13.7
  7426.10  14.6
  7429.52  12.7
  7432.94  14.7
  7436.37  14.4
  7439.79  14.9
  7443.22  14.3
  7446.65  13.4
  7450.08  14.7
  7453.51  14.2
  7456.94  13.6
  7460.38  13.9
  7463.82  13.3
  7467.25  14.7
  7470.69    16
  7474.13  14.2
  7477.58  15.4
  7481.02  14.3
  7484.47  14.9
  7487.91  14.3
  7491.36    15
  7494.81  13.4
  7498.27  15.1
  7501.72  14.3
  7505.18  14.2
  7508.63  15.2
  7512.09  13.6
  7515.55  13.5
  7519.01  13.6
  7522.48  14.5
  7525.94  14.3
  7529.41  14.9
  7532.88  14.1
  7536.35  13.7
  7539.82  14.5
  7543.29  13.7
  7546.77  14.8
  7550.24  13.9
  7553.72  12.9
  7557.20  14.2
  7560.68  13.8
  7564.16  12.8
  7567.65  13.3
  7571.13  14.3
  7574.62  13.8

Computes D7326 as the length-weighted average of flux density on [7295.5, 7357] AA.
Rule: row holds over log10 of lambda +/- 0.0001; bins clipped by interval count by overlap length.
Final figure 14.9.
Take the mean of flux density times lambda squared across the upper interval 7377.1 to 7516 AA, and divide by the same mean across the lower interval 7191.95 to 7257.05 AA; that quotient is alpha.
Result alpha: 1.03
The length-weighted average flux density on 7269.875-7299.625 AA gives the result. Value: 15.1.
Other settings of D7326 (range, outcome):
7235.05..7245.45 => 14.3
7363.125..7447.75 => 14.3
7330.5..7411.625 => 14.5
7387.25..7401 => 14.7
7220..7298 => 15.1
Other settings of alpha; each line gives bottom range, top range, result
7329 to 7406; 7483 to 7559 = 1.02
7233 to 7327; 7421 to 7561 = 1.00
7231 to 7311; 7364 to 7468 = 0.98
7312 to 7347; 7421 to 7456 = 0.98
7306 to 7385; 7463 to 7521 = 1.02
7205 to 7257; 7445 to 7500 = 1.04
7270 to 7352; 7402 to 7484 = 0.99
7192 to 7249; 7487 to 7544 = 1.04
